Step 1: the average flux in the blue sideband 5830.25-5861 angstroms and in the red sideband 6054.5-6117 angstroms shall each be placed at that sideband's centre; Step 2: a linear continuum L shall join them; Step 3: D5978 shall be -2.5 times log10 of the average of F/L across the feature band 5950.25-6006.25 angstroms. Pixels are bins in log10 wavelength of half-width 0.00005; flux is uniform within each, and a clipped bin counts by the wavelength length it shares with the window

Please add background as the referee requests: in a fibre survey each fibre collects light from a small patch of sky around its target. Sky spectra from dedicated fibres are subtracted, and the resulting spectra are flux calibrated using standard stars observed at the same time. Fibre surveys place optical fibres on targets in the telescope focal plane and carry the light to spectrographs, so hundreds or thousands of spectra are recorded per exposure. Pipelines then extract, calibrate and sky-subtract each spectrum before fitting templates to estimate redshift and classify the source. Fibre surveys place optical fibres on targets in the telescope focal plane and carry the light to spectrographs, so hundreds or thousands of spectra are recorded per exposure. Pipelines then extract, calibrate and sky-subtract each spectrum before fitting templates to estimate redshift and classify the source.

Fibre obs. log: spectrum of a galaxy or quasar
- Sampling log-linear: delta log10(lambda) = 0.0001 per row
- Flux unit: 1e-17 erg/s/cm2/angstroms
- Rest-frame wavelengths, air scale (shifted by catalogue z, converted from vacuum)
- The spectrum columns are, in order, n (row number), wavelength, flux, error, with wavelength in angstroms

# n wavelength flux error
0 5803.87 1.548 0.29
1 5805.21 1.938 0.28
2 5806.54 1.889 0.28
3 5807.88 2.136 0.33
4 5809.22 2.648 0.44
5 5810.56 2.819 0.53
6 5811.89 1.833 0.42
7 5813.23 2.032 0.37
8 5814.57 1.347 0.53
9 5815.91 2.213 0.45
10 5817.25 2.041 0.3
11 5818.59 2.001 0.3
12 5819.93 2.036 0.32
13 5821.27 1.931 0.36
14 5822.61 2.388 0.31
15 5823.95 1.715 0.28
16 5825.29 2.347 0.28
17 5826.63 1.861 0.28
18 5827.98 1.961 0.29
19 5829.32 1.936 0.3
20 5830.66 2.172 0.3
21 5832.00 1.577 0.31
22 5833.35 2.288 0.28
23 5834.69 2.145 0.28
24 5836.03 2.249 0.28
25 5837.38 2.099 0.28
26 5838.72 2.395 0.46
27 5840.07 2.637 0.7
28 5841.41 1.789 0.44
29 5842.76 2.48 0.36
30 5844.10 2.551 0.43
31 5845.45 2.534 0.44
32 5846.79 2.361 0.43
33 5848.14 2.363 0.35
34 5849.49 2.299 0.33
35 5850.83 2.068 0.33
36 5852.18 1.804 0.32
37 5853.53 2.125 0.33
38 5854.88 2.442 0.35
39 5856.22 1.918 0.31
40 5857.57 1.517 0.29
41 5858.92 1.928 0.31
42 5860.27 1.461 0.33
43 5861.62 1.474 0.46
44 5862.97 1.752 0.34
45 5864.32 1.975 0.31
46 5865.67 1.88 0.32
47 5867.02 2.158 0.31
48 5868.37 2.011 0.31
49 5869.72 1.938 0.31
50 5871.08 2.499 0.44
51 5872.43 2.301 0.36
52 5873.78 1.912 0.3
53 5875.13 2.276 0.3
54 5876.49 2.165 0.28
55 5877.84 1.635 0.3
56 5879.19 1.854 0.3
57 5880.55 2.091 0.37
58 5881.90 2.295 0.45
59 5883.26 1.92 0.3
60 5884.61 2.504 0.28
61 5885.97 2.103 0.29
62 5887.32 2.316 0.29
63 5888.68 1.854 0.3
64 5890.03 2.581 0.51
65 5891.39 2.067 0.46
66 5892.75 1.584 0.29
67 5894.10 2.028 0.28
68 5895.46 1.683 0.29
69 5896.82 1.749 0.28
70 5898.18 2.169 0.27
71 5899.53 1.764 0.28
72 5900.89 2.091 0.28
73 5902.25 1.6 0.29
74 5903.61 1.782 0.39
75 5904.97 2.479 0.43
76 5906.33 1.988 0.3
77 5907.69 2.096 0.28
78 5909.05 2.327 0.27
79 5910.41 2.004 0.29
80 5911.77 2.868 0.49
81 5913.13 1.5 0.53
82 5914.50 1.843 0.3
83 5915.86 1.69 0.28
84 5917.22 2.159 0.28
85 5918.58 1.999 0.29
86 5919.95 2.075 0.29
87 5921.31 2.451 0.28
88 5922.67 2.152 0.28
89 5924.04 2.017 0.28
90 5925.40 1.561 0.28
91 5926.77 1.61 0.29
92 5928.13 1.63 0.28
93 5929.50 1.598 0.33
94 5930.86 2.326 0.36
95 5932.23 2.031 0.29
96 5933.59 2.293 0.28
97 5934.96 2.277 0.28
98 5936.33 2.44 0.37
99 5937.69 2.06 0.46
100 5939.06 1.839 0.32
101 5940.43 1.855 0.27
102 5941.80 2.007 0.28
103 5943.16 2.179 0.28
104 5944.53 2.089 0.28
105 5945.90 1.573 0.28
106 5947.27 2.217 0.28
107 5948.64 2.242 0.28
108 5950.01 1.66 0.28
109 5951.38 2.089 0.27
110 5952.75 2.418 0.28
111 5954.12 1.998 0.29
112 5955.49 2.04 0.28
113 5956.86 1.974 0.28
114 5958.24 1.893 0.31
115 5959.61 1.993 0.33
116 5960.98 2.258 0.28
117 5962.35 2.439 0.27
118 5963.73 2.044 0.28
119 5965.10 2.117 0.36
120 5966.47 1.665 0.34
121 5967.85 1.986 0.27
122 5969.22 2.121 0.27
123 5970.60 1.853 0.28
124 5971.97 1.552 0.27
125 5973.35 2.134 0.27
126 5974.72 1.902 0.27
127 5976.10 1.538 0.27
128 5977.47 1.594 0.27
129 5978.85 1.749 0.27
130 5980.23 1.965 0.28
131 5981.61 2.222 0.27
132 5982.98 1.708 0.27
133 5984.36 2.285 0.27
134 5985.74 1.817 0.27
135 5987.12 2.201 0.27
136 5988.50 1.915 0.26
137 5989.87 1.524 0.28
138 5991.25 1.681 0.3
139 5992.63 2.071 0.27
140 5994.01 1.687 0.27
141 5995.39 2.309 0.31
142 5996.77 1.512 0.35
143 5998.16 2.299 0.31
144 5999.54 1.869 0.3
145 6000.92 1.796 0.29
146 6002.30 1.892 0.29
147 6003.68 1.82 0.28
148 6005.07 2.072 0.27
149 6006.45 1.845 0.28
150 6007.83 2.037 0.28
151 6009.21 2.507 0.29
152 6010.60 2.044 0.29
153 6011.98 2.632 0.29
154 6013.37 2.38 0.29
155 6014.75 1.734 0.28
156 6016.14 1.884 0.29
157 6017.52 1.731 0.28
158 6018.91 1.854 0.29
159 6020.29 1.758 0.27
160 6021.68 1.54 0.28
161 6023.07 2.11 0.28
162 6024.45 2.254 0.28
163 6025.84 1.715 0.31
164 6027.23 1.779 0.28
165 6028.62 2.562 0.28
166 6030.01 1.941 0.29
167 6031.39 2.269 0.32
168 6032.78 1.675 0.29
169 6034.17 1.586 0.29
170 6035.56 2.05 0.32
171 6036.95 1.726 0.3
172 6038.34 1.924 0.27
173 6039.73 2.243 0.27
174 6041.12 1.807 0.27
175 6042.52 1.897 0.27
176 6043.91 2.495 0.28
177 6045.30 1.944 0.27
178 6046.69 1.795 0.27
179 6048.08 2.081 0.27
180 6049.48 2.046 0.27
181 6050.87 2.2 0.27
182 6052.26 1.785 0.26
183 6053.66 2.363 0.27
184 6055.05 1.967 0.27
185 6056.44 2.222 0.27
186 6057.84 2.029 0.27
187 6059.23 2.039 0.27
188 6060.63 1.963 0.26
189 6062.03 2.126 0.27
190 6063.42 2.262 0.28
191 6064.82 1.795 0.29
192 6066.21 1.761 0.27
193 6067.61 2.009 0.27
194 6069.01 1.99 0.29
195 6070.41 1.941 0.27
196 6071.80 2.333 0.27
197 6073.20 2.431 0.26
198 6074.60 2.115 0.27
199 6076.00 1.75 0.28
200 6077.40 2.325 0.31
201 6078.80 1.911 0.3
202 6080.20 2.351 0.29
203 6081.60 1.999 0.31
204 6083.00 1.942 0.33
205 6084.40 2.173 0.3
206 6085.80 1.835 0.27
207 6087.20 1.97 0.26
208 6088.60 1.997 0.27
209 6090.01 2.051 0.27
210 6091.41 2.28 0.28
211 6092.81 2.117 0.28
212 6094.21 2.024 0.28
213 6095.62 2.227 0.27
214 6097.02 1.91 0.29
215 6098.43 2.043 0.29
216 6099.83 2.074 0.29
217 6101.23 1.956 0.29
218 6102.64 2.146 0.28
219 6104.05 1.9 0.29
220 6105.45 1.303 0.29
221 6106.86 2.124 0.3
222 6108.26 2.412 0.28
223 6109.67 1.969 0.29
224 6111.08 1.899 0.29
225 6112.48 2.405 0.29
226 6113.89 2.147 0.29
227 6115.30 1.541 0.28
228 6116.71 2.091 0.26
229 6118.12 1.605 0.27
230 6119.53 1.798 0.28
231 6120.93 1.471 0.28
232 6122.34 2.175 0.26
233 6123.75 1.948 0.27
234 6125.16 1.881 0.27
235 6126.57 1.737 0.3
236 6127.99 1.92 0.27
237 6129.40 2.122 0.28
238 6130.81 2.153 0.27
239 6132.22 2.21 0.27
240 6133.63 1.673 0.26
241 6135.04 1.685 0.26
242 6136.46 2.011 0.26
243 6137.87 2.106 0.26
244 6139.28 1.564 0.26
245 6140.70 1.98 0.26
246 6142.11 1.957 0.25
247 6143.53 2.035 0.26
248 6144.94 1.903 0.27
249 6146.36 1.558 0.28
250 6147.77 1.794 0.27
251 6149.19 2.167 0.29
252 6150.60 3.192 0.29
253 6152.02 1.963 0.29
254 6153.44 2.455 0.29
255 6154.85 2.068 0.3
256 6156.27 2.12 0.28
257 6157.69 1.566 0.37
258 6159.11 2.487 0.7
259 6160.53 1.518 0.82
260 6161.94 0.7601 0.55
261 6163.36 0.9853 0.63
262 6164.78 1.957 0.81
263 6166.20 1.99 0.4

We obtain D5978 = 0.07 mag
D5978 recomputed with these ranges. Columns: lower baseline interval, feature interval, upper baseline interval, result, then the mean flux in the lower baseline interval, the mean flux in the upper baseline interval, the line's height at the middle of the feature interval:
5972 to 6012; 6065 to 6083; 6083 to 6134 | -0.05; 1.93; 1.98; 1.97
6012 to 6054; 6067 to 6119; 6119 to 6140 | -0.06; 1.98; 1.9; 1.93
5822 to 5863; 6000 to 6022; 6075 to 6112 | 0.04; 2.09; 2.03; 2.05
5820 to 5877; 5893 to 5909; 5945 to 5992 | 0.04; 2.09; 1.95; 2.03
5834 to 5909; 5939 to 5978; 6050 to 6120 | 0.04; 2.07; 2.03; 2.05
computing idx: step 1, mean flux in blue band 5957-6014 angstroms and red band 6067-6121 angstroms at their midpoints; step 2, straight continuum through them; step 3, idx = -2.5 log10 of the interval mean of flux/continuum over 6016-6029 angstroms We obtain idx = 0.05 mag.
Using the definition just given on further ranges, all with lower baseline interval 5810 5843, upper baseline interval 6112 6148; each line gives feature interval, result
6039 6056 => -0.06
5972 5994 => 0.07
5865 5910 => 0.00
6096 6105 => -0.04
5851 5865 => 0.12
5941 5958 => -0.01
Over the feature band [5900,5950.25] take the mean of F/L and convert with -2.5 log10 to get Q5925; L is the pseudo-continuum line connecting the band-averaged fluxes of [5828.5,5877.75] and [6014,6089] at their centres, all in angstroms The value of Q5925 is 0.021 mag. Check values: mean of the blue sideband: 2.09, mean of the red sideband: 2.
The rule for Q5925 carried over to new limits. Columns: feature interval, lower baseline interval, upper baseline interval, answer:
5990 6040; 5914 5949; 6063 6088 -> 0.039 mag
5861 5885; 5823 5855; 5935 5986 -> 0.047 mag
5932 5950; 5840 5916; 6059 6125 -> -0.016 mag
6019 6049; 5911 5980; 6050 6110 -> 0.039 mag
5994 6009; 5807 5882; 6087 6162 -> 0.039 mag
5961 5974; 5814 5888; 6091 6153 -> 0.017 mag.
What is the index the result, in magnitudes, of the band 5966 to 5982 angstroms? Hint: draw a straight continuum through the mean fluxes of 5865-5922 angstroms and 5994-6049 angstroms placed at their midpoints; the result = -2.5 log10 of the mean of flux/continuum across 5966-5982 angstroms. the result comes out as 0.09 mag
